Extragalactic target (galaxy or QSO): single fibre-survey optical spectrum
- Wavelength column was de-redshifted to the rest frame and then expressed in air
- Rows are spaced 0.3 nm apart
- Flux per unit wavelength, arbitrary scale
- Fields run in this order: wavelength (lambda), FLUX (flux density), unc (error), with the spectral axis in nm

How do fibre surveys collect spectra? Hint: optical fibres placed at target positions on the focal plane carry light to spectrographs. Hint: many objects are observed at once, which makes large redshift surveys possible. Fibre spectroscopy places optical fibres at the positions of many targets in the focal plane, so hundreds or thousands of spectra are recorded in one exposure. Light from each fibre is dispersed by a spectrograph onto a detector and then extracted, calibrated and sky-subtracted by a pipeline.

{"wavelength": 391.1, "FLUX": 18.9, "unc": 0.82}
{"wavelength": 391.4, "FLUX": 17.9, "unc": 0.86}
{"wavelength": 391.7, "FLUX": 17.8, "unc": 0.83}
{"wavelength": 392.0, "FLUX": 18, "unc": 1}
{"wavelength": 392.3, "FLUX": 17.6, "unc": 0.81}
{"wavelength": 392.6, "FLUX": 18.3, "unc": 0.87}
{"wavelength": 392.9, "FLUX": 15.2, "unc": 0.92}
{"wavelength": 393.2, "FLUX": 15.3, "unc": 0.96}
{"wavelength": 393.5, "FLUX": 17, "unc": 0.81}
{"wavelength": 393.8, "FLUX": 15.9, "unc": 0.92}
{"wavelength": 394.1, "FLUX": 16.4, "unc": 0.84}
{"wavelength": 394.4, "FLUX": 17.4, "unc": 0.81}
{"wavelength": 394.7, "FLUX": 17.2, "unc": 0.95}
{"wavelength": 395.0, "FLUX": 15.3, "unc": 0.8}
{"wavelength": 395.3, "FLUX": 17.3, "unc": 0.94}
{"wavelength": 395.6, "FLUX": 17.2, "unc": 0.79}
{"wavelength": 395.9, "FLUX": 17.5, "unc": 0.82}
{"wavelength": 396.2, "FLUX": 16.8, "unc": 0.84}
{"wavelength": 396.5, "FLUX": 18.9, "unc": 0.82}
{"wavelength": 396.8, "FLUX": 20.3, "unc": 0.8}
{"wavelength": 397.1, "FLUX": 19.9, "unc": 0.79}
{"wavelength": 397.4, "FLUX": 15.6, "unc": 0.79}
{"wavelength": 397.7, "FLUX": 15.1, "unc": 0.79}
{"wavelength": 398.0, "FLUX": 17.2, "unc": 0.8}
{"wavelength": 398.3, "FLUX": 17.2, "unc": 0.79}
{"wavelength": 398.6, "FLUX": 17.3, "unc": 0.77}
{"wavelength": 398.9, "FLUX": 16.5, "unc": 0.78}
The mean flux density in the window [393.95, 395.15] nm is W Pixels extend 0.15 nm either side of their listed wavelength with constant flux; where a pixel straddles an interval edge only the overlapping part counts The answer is 16.6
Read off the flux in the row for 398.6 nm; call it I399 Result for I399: 17.3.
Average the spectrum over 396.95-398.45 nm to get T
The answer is 17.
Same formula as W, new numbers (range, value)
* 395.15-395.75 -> 17.3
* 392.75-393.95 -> 15.8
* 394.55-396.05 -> 16.9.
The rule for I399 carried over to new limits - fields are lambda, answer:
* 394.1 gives 16.4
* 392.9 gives 15.2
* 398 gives 17.2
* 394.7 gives 17.2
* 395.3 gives 17.3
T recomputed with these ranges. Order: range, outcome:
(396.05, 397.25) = 19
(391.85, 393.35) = 16.9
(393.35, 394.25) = 16.4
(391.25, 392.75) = 17.9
